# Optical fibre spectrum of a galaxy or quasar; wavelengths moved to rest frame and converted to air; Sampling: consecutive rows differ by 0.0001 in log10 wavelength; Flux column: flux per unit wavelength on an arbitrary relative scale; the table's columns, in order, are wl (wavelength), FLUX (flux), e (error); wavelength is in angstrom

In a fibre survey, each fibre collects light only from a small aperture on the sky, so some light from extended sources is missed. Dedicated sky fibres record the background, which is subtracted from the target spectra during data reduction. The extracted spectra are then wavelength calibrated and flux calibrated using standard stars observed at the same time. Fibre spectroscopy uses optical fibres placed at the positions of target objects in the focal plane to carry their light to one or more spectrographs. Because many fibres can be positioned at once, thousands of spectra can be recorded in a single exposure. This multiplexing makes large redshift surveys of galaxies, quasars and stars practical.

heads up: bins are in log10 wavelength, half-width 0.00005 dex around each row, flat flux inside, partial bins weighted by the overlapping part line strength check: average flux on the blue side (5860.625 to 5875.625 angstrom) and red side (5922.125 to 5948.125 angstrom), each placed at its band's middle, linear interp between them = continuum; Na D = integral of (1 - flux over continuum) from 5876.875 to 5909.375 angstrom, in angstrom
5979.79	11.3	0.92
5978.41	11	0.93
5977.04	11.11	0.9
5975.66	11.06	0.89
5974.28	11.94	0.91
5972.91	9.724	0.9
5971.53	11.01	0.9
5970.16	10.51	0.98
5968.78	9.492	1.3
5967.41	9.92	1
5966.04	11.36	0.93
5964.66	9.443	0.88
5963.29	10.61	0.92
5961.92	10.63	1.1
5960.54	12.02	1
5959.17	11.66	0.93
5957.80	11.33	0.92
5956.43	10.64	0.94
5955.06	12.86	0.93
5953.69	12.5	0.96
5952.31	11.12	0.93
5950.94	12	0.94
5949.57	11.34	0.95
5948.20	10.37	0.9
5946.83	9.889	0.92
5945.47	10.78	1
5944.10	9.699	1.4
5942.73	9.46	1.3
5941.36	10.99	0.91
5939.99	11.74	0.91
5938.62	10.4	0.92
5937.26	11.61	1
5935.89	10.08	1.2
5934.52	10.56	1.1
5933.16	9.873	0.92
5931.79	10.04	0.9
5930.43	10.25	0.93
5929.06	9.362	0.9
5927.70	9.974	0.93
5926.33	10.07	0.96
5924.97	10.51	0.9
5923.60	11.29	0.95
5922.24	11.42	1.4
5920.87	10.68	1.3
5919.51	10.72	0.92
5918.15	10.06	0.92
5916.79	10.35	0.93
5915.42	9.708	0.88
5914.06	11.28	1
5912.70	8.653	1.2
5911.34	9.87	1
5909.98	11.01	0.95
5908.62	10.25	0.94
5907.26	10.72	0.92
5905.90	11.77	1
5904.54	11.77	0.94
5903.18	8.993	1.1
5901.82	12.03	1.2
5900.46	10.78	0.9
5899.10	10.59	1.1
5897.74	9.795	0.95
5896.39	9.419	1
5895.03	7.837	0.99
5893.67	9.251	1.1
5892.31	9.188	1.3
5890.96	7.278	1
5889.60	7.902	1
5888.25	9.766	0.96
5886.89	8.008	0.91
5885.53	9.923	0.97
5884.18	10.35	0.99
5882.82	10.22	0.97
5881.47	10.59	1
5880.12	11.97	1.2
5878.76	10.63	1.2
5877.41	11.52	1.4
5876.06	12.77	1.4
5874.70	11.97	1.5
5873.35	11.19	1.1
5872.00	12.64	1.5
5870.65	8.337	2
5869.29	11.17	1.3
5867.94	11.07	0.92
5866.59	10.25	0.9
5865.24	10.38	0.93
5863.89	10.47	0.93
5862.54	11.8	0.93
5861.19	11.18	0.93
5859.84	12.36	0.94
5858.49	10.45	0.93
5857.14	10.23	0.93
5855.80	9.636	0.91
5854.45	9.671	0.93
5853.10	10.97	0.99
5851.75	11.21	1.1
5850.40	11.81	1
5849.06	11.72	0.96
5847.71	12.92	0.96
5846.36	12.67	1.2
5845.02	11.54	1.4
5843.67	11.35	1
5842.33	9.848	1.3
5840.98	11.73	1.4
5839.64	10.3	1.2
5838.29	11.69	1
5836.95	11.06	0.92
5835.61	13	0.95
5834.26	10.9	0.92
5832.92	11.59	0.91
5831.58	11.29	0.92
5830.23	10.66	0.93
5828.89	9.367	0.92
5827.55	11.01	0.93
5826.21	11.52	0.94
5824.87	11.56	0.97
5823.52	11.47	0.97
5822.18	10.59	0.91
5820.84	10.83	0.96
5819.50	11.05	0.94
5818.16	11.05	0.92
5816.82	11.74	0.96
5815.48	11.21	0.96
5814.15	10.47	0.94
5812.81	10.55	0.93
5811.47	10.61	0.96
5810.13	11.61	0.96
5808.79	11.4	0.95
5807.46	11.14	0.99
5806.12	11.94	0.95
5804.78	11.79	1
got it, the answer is 2.2 angstrom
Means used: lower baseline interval 11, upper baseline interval 10.4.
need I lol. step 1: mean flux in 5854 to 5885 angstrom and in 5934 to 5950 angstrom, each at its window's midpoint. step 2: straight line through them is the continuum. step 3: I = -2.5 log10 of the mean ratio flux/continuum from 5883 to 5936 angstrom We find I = 0.07 mag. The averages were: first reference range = 10.9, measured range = 10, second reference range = 10.6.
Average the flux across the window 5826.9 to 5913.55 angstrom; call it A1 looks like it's 10.7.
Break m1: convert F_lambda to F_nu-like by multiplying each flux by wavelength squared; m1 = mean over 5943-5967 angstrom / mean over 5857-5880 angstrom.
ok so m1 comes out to 1.02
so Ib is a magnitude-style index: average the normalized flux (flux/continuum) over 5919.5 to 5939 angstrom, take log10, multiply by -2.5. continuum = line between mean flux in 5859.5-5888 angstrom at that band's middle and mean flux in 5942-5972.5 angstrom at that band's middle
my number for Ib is 0.040 mag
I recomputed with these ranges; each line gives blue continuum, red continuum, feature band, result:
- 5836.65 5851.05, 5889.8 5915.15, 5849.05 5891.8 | 0.03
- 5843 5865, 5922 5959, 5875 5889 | 0.05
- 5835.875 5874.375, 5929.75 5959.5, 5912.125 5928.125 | 0.05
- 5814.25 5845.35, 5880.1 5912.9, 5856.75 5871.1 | -0.02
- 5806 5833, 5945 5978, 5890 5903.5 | 0.16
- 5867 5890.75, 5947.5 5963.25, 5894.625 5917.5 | 0.06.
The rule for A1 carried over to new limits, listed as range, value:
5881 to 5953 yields 10.2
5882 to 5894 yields 9.11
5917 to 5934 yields 10.4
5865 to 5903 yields 10.2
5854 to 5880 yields 11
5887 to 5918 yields 9.89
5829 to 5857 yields 11.2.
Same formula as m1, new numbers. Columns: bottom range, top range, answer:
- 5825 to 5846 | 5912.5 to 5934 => 0.95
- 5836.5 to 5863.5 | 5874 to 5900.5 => 0.90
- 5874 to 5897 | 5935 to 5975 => 1.12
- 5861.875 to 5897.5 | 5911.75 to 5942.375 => 1.04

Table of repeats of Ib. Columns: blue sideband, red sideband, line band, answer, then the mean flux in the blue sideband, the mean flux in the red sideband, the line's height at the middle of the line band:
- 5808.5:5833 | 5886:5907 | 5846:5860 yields -0.07 mag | 11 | 9.65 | 10.4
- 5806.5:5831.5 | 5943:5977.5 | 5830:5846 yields -0.03 mag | 11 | 10.9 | 11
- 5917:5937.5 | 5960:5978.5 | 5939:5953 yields -0.02 mag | 10.4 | 10.7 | 10.5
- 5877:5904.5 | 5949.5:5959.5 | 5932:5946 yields 0.07 mag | 9.83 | 11.7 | 11.2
